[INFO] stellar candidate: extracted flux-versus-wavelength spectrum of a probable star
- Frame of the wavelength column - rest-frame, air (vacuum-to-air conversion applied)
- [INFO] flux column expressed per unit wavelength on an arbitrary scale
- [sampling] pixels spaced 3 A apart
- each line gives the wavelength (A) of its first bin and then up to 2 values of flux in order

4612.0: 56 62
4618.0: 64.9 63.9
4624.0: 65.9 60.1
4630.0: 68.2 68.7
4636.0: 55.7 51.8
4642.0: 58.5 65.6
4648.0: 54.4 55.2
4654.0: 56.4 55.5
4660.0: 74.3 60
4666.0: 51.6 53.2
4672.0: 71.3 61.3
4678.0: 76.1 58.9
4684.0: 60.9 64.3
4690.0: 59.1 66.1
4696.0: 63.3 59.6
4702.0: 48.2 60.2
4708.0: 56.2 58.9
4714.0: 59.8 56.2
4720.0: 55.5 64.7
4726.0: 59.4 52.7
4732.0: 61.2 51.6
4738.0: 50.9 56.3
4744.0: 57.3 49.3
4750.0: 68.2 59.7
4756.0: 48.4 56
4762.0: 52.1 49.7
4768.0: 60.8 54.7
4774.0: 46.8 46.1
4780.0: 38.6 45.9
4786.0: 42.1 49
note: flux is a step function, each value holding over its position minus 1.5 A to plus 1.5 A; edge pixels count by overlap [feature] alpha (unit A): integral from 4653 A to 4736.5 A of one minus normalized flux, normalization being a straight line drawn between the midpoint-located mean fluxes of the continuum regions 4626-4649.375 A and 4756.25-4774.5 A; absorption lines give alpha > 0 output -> -3.82 A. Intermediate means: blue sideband 60.4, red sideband 53.4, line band 59.9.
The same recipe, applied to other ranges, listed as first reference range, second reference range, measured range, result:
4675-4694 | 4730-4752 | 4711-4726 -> 0.08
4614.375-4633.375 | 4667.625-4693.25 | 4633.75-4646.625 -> 1.17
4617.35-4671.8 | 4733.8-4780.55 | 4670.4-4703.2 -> -2.85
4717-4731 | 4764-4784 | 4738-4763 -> -1.17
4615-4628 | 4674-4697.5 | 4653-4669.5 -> 1.26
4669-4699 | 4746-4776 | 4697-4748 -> 2.28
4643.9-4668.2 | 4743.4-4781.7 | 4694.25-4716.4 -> -0.80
